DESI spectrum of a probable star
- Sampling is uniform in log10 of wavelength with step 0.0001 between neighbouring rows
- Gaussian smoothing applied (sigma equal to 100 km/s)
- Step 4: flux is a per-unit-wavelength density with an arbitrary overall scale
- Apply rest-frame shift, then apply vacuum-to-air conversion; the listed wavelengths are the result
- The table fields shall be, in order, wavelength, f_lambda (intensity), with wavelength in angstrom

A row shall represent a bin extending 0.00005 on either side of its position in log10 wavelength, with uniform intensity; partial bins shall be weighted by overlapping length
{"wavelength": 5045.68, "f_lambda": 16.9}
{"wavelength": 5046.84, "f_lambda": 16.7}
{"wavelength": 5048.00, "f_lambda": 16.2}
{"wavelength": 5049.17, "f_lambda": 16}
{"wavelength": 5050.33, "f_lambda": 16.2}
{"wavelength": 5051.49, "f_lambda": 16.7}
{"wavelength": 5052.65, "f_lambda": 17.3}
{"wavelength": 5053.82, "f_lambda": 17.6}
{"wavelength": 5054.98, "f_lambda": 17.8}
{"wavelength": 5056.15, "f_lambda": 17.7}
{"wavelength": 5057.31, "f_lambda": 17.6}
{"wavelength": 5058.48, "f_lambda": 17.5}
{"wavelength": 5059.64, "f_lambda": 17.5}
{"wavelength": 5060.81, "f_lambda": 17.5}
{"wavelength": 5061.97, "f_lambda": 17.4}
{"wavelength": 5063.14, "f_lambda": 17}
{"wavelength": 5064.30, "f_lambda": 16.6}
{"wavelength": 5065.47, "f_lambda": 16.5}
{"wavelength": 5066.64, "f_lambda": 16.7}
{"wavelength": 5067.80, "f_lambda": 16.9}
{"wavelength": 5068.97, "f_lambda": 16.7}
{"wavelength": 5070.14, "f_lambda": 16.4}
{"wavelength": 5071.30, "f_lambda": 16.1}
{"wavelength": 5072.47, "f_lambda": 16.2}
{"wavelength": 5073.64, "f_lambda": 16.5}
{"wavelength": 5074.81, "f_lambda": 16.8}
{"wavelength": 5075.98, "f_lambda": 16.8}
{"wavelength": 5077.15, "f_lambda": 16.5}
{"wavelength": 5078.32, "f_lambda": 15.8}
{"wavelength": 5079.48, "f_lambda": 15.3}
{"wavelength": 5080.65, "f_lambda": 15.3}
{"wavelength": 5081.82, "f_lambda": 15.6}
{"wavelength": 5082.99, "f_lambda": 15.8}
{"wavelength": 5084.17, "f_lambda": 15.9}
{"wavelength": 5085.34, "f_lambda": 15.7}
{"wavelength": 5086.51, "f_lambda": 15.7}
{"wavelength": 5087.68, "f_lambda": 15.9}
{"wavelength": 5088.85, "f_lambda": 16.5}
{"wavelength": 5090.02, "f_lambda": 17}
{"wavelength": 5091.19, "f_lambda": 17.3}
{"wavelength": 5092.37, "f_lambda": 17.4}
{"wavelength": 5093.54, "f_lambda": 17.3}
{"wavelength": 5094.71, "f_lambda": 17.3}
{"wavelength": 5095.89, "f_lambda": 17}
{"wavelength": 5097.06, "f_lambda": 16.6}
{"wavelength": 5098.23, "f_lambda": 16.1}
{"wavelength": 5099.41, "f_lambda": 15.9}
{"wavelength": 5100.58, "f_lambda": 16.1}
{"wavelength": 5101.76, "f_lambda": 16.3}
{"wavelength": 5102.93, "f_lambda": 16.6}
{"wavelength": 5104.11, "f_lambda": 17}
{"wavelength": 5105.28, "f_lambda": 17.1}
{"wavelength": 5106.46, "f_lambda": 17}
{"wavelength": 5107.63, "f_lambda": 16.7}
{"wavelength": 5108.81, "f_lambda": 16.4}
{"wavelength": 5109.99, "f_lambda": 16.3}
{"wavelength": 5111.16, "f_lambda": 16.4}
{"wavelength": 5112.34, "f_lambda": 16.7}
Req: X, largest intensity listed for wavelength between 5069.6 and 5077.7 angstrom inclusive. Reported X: 16.8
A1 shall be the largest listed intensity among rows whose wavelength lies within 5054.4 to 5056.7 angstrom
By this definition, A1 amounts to 17.8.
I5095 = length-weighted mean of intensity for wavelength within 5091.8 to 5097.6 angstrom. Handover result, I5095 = 17.1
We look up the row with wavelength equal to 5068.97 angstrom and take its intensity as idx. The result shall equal 16.7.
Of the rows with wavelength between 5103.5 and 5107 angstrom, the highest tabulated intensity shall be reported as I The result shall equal 17.1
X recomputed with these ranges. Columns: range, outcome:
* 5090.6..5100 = 17.4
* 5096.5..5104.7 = 17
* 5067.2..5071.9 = 16.9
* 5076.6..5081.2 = 16.5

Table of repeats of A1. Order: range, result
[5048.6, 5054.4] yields 17.6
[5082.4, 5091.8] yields 17.3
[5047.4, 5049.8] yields 16.2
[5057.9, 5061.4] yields 17.5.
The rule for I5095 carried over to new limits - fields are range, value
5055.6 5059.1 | 17.6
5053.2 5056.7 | 17.7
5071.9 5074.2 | 16.3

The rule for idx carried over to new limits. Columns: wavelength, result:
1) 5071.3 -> 16.1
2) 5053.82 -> 17.6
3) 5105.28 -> 17.1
